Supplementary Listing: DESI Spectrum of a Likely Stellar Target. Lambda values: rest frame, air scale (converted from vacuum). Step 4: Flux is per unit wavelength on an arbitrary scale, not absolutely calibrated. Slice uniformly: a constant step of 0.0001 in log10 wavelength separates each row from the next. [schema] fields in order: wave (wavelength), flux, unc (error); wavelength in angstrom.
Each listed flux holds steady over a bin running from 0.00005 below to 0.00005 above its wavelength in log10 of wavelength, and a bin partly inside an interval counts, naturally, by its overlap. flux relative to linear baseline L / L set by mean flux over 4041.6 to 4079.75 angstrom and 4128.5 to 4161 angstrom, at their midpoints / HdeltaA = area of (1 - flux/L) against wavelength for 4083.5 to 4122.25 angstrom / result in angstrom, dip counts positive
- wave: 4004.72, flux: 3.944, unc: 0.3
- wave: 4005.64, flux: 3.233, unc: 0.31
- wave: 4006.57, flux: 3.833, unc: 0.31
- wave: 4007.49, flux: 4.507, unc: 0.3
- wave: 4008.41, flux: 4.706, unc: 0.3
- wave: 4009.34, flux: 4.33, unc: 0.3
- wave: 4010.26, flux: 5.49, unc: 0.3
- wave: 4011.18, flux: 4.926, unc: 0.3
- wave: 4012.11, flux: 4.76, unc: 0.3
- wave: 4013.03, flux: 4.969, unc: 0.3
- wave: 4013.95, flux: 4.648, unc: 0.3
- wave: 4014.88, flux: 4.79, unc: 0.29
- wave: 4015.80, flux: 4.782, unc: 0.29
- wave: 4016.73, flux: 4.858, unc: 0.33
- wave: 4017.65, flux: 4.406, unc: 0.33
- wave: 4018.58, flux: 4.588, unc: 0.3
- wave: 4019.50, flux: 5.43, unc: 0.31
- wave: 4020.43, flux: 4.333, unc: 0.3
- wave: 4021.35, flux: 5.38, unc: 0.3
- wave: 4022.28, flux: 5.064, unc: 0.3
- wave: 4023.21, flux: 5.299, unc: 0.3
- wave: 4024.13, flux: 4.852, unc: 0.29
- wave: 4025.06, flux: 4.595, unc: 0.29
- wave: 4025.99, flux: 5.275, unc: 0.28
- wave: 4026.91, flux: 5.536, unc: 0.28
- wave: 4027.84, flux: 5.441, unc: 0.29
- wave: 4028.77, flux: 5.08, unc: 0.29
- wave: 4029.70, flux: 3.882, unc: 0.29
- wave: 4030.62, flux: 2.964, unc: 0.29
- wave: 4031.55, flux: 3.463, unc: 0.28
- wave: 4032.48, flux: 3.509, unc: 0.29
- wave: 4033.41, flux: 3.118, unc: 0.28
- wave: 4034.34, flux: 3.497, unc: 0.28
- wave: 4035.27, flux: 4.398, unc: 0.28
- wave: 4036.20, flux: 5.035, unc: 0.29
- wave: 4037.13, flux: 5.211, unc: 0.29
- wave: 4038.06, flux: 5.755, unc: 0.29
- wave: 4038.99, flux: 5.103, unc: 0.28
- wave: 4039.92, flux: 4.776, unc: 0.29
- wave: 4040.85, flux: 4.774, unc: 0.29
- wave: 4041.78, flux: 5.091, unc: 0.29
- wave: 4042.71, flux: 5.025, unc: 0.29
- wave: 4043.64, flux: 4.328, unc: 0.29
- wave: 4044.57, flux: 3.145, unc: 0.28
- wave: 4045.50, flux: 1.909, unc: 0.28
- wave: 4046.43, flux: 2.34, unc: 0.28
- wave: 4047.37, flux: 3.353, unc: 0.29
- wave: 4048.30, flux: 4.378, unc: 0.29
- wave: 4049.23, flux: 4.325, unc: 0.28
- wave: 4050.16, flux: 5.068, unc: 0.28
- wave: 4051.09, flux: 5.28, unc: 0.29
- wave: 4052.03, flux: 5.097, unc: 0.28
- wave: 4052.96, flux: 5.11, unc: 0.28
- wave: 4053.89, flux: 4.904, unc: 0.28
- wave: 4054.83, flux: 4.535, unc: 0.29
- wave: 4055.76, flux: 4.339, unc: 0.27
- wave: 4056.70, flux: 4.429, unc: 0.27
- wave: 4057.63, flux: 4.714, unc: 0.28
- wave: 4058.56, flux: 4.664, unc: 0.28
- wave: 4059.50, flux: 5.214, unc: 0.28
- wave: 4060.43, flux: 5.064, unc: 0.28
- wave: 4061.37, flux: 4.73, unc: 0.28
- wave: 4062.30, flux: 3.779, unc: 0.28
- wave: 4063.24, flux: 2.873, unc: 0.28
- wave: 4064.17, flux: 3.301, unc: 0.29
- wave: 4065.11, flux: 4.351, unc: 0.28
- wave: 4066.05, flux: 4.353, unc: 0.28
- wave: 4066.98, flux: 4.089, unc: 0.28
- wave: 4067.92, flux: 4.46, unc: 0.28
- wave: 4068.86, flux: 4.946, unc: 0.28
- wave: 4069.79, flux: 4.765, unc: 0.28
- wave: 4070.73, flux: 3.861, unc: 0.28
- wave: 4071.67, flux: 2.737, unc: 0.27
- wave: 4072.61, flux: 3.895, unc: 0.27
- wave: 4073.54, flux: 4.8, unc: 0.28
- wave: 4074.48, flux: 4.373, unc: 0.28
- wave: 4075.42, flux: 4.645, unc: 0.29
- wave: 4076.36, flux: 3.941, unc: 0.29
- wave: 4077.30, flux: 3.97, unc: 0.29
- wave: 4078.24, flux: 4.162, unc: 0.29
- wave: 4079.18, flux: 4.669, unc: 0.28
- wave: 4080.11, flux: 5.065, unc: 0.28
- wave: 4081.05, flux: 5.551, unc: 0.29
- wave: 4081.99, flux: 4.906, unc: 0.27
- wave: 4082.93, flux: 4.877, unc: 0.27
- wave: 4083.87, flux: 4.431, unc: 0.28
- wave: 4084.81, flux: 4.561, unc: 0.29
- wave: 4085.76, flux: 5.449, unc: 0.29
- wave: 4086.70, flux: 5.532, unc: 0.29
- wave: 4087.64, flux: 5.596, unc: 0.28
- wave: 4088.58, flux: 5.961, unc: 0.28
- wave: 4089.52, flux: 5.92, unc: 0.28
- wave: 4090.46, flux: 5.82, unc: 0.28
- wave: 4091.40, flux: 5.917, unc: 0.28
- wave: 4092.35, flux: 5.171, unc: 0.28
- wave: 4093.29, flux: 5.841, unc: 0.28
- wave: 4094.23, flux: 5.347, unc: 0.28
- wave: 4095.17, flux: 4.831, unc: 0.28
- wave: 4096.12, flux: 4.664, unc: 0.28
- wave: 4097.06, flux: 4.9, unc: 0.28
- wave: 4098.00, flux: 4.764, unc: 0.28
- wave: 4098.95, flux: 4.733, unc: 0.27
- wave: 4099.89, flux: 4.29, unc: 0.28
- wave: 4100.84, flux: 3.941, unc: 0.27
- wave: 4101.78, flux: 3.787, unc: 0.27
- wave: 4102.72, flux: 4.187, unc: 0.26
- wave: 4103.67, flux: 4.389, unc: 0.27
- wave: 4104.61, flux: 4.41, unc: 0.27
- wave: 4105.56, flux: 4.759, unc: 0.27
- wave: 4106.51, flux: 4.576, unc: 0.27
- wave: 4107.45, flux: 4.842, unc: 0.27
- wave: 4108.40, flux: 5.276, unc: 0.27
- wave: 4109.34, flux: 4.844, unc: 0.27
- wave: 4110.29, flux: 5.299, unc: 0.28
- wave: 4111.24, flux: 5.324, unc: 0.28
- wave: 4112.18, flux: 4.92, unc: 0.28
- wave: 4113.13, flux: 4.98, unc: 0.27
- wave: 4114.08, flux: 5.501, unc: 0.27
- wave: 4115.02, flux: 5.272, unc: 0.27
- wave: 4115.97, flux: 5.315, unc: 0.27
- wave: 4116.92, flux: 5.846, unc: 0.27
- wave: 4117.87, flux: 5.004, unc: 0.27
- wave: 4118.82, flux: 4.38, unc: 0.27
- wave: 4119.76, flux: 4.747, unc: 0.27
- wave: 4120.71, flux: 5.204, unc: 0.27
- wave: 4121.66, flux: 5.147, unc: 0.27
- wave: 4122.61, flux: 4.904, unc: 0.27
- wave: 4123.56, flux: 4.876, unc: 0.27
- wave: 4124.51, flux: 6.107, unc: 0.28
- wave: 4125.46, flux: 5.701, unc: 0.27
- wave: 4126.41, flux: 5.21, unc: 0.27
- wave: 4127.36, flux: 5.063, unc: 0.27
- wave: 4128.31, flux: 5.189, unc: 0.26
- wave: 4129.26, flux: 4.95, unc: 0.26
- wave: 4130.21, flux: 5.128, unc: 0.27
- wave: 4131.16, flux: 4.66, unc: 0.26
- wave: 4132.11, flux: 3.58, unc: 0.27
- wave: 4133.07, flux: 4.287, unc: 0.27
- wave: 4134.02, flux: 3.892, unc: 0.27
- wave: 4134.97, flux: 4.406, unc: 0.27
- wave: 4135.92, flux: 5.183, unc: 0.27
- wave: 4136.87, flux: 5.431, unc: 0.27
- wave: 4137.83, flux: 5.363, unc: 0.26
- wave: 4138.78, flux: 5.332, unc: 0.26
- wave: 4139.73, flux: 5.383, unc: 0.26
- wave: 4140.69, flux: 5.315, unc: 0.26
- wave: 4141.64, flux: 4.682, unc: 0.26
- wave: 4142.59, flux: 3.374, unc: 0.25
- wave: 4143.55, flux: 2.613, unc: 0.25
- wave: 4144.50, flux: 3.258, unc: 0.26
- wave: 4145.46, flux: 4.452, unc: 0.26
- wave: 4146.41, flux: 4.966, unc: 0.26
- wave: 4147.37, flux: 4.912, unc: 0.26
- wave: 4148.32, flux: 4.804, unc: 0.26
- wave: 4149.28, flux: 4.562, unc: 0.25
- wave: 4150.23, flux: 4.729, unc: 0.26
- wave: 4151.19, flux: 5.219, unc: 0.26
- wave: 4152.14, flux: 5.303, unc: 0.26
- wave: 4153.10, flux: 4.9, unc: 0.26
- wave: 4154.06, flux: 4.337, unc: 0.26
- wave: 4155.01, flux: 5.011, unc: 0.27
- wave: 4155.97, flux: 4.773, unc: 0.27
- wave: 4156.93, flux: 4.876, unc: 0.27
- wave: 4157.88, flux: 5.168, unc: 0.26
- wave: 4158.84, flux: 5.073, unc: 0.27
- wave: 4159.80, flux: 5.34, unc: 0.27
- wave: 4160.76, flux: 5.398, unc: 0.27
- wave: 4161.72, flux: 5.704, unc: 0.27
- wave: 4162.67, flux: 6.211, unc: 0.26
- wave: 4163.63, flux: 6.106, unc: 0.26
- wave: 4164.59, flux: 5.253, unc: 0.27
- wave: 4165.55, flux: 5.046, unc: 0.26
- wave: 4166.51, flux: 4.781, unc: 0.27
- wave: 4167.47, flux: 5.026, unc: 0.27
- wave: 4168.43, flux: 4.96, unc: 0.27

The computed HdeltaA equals -4.5 angstrom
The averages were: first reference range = 4.27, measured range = 5.02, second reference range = 4.72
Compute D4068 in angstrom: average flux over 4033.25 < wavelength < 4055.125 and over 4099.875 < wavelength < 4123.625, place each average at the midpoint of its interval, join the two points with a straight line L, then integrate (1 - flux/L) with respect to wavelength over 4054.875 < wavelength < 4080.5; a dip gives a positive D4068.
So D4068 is 1.5 angstrom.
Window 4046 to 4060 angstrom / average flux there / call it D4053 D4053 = 4.52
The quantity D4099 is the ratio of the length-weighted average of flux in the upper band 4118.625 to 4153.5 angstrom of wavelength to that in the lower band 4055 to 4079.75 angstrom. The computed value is 1.1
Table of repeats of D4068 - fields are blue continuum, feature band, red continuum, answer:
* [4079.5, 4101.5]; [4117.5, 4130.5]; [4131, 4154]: -0.9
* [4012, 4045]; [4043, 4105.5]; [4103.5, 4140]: 3.6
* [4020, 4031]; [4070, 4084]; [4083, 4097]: 2.2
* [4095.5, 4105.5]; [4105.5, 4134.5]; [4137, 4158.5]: -2.9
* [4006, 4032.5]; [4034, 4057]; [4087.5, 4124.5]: 1.6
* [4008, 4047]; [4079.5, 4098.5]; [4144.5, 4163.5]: -1.9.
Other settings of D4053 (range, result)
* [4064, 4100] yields 4.77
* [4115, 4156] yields 4.83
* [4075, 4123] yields 4.95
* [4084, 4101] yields 5.18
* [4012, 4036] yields 4.58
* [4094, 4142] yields 4.9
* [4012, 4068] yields 4.49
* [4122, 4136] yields 4.87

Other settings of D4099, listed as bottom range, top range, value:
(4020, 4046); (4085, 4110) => 1.11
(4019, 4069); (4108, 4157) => 1.09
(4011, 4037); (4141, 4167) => 1.05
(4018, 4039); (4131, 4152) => 0.99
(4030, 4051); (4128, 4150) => 1.11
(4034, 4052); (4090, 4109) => 1.10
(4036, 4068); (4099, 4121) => 1.09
